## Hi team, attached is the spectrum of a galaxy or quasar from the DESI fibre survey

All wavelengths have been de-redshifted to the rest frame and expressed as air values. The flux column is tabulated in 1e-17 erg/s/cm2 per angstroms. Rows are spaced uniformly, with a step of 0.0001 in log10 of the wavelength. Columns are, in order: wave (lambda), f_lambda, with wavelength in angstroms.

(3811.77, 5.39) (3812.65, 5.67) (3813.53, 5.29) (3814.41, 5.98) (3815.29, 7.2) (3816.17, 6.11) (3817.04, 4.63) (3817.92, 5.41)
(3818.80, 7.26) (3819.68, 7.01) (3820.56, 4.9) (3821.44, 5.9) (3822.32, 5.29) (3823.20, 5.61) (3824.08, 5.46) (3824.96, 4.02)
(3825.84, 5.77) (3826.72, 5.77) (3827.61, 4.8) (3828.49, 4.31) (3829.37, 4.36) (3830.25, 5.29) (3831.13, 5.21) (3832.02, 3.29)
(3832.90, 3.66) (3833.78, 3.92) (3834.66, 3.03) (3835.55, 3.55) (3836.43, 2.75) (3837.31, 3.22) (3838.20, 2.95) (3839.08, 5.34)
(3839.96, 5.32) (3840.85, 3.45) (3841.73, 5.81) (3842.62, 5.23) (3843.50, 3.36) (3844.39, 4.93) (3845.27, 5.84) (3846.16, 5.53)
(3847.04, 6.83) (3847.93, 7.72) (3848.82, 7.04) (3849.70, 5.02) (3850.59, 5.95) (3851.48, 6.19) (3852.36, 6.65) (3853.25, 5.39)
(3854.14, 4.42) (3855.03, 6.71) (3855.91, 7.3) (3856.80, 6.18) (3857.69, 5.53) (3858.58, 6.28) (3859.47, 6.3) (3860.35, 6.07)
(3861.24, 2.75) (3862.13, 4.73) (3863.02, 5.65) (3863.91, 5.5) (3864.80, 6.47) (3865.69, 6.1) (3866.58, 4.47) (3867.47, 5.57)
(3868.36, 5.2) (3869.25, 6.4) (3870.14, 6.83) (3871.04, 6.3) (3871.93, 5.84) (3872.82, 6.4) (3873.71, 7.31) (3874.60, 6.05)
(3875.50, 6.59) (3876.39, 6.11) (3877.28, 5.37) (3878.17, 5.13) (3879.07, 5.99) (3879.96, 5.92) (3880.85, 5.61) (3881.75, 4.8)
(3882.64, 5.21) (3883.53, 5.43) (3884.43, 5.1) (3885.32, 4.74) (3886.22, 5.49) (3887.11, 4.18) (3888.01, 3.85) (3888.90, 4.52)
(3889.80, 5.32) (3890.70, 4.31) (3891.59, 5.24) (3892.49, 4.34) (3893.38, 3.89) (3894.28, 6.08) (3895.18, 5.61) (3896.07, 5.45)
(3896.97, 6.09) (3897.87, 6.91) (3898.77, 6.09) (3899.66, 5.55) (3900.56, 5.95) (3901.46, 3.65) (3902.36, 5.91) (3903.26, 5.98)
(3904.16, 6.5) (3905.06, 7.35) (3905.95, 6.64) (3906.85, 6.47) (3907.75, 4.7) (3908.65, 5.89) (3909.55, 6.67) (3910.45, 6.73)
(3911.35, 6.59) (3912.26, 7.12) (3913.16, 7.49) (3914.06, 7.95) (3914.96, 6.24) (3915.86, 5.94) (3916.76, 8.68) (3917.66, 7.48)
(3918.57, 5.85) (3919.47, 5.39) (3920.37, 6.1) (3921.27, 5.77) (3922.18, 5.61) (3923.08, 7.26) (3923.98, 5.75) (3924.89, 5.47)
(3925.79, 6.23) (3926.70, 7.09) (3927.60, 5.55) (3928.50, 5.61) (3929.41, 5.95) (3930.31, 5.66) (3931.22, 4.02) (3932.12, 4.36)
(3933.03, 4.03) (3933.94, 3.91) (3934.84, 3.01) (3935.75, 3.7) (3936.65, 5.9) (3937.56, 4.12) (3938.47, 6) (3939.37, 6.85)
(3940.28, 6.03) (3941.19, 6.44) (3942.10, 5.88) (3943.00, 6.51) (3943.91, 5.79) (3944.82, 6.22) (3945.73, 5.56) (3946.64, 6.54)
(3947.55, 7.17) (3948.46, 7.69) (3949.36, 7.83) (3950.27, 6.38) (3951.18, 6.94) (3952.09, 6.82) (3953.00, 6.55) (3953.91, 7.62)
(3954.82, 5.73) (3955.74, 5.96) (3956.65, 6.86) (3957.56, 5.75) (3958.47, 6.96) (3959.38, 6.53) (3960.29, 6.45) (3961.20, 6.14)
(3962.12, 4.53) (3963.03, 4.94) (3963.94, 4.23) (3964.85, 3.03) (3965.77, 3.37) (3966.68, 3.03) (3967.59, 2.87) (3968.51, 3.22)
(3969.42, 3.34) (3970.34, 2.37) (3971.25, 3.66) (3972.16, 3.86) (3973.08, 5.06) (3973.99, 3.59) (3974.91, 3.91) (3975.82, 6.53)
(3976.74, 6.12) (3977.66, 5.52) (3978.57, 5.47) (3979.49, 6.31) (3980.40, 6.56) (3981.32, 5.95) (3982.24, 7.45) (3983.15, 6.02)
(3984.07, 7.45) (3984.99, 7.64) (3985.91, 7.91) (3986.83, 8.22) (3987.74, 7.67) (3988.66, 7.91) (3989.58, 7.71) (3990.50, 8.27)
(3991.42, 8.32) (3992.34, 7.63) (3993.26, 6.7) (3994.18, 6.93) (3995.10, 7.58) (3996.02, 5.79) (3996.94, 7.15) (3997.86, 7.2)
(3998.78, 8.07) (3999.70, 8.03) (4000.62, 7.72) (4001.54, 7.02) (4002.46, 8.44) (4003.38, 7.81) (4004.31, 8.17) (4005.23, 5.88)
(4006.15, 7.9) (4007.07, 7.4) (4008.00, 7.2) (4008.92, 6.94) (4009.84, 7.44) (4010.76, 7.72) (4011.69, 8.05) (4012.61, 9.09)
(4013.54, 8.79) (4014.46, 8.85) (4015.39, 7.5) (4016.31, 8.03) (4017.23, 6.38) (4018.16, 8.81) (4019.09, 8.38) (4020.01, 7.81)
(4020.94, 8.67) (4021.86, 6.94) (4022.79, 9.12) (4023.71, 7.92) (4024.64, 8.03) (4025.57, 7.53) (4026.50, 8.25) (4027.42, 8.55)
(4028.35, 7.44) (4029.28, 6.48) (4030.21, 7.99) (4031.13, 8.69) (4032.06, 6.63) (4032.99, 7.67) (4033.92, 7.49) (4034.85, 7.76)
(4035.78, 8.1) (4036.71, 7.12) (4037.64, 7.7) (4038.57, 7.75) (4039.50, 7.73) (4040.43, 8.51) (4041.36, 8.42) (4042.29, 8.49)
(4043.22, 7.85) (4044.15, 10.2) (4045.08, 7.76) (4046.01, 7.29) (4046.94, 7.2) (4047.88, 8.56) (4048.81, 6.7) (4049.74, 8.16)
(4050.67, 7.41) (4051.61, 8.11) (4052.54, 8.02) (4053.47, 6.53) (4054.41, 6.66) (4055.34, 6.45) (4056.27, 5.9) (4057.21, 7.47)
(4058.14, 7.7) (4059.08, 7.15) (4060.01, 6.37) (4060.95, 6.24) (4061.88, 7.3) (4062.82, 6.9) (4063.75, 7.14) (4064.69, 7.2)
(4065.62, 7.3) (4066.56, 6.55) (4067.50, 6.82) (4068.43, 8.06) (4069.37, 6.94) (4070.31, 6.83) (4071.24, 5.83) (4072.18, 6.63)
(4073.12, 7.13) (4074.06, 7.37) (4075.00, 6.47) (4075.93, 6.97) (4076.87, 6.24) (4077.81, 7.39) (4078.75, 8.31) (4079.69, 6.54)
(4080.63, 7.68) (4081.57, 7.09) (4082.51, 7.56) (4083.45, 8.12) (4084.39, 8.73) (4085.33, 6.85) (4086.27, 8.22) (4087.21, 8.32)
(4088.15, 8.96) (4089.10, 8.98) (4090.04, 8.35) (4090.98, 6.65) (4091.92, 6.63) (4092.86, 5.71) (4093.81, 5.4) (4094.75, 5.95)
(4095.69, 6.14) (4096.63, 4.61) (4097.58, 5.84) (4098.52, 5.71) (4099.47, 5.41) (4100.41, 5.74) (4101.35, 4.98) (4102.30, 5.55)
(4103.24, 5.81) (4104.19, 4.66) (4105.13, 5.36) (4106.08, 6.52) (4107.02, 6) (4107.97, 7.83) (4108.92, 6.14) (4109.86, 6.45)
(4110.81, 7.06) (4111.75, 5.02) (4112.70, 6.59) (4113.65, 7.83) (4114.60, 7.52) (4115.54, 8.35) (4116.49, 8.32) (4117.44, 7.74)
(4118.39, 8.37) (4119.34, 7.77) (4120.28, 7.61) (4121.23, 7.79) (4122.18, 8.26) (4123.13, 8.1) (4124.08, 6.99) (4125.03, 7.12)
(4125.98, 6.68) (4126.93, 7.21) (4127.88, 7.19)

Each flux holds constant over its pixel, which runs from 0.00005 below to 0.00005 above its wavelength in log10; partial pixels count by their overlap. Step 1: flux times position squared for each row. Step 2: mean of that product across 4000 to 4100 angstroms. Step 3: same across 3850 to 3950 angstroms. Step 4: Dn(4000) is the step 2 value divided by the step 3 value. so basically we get 1.38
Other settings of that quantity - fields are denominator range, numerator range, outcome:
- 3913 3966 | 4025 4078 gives 1.32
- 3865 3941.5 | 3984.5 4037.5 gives 1.42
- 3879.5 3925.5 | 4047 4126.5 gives 1.31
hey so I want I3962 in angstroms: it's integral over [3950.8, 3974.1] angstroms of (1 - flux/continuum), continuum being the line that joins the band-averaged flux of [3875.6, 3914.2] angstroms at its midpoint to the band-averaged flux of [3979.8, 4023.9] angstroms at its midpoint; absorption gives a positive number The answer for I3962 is 6.4 angstroms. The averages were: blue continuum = 5.66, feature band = 4.99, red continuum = 7.62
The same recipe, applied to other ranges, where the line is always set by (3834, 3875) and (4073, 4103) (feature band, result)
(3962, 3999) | 2.34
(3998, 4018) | -4.29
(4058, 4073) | -0.46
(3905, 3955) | -1.75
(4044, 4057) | -1.58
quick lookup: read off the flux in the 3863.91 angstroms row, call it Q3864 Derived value 5.5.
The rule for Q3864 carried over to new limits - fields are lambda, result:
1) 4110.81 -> 7.06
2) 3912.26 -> 7.12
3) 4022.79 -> 9.12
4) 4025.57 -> 7.53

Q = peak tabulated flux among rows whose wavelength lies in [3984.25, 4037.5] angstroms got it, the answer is 9.12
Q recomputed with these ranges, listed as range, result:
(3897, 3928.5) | 8.68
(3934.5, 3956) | 7.83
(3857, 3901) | 7.31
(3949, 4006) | 8.44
